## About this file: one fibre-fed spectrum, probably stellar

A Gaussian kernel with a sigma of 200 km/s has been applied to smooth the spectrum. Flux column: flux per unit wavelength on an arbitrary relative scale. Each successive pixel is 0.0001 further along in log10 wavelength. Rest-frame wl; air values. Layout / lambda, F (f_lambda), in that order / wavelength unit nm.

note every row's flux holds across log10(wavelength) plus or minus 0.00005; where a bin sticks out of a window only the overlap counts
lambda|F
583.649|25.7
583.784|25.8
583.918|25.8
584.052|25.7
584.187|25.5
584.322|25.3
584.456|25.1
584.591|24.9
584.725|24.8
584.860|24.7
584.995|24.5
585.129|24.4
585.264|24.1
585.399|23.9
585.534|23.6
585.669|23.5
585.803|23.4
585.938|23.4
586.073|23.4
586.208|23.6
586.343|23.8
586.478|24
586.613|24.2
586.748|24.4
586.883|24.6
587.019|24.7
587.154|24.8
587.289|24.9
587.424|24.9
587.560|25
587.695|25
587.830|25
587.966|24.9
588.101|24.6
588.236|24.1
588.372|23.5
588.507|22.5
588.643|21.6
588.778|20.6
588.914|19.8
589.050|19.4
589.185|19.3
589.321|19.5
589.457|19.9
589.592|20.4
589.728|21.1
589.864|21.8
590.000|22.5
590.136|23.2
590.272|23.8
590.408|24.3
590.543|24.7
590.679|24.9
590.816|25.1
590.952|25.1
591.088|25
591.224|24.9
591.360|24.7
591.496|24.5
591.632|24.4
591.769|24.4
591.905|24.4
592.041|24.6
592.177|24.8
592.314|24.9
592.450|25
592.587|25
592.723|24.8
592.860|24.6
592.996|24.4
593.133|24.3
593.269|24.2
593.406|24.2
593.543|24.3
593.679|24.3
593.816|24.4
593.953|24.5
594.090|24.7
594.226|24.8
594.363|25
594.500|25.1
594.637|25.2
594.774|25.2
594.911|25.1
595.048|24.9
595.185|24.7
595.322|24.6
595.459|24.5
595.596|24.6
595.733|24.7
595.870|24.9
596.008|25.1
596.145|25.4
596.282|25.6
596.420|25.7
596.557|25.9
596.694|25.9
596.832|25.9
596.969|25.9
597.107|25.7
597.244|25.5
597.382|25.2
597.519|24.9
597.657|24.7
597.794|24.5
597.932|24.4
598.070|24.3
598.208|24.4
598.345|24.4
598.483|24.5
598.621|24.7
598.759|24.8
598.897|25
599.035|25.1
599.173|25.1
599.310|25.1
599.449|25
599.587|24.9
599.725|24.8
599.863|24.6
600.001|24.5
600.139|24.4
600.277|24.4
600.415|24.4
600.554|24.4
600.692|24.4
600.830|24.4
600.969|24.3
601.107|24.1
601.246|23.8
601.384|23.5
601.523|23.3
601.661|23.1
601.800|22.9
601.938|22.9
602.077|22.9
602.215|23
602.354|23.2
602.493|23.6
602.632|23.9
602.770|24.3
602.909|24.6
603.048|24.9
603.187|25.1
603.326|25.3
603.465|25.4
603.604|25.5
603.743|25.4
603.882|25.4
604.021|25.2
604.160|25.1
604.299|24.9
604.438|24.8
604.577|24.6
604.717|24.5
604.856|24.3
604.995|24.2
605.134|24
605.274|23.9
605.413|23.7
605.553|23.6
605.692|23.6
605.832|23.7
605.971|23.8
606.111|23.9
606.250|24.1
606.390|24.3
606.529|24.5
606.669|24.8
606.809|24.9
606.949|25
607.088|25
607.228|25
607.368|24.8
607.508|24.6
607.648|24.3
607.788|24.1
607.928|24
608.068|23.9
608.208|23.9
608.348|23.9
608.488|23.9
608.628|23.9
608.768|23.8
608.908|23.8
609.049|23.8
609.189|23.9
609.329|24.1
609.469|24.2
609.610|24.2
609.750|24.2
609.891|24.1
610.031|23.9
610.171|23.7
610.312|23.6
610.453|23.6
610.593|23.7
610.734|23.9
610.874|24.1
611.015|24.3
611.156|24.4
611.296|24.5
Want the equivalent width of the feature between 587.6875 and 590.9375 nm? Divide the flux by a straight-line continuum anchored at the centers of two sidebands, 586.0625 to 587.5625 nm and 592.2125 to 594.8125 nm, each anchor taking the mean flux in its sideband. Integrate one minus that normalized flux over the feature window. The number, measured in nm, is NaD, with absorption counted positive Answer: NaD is 0.25 nm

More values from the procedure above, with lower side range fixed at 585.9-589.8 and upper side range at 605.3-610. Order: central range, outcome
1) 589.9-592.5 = -0.142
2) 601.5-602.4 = 0.030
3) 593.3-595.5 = -0.126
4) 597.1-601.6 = -0.172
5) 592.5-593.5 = -0.052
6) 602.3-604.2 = -0.071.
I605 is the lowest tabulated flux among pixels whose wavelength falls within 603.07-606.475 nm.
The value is 23.6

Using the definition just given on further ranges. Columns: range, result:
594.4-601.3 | 23.8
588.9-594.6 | 19.3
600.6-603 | 22.9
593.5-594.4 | 24.3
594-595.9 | 24.5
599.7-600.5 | 24.4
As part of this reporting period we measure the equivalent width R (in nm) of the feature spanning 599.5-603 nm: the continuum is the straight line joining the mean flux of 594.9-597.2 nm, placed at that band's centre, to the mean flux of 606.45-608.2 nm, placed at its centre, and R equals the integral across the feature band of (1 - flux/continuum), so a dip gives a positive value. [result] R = 0.14 nm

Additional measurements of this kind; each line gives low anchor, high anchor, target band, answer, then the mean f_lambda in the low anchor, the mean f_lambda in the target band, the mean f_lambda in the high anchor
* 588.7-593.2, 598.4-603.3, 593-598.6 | -0.26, 23.3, 24.9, 24.2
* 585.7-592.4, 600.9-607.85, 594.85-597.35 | -0.15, 23.5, 25.3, 24.3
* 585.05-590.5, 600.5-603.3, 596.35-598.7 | -0.14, 23.1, 25.1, 23.9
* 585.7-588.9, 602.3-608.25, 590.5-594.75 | -0.11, 23.9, 24.7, 24.5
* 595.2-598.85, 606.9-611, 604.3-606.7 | 0.02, 25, 24.1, 24.1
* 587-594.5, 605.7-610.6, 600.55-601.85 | 0.01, 23.8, 23.8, 24.1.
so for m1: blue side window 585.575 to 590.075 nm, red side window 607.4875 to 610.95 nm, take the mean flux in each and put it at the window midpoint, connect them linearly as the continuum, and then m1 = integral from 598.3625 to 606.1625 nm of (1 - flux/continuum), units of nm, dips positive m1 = -0.23 nm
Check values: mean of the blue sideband 23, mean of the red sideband 24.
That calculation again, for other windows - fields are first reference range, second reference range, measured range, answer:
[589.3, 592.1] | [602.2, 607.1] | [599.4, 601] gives -0.025 nm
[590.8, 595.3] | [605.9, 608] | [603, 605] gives -0.039 nm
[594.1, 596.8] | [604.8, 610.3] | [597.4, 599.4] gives 0.012 nm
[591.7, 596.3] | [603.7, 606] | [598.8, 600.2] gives -0.017 nm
